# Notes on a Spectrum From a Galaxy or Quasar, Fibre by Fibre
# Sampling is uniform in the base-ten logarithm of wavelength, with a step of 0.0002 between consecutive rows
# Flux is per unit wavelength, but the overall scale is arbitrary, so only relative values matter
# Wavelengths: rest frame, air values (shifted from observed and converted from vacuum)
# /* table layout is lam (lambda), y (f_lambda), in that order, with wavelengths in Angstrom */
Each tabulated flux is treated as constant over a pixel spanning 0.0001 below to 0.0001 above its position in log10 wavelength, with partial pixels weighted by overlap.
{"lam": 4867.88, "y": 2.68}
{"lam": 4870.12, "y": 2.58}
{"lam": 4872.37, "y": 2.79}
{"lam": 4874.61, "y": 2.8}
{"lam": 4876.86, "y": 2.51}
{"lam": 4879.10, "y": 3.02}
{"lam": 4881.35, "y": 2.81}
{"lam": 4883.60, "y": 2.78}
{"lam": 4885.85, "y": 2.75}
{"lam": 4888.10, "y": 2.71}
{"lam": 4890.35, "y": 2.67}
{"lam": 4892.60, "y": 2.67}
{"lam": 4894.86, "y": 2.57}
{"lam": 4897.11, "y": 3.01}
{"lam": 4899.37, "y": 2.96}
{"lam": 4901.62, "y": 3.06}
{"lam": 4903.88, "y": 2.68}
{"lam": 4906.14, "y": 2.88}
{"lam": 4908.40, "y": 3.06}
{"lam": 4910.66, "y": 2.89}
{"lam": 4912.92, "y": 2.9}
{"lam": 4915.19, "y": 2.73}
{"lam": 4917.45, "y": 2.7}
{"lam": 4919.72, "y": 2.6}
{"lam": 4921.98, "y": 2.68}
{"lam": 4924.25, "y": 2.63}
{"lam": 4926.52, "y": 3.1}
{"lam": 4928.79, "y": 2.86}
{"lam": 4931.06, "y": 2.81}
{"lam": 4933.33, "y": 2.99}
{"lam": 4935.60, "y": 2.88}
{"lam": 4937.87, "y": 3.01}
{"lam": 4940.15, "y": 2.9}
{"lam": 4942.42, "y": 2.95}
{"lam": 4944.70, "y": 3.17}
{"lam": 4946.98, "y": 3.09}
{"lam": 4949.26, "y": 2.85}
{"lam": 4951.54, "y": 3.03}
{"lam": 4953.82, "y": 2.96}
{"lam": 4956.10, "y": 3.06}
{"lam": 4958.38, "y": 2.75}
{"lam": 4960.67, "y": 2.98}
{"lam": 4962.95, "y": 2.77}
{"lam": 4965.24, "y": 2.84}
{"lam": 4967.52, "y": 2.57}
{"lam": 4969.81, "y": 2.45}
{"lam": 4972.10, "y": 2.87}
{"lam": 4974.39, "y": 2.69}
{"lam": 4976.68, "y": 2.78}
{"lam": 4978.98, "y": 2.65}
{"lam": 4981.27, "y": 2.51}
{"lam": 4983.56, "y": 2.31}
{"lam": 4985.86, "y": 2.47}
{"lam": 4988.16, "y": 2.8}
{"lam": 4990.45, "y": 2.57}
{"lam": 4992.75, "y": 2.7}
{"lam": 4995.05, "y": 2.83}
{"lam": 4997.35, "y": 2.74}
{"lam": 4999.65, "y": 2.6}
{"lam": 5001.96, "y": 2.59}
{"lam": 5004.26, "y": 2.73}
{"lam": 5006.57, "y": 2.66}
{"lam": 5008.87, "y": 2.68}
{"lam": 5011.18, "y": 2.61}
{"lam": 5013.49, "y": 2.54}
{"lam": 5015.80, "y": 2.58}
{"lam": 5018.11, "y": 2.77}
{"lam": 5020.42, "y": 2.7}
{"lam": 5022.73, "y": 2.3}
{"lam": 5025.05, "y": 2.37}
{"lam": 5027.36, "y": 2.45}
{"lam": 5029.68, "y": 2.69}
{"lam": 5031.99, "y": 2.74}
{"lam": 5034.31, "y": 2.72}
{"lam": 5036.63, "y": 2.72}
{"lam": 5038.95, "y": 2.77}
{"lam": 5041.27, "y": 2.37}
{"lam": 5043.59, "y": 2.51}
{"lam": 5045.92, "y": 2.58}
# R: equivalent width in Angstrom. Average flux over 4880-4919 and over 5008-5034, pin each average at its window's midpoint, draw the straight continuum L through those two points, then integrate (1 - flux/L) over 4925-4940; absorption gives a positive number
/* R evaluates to -1.0 Angstrom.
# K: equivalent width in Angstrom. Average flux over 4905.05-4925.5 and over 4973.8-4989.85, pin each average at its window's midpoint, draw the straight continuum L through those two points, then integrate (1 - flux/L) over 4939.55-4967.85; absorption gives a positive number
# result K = -2.6 Angstrom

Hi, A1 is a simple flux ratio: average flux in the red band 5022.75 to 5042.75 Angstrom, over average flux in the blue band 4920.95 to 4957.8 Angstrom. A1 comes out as 0.88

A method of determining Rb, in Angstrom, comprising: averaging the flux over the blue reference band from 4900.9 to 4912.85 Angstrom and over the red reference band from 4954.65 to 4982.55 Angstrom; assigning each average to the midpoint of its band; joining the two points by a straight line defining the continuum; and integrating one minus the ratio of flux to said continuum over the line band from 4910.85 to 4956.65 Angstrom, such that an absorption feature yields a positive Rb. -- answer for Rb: -0.9 Angstrom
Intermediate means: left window 2.91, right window 2.74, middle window 2.89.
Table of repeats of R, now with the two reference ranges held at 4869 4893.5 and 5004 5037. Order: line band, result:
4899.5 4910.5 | -0.8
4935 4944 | -0.9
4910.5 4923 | -0.2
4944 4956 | -1.5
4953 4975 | -1.1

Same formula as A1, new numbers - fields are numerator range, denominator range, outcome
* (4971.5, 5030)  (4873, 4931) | 0.93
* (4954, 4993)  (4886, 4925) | 0.97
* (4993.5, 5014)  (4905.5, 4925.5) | 0.96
